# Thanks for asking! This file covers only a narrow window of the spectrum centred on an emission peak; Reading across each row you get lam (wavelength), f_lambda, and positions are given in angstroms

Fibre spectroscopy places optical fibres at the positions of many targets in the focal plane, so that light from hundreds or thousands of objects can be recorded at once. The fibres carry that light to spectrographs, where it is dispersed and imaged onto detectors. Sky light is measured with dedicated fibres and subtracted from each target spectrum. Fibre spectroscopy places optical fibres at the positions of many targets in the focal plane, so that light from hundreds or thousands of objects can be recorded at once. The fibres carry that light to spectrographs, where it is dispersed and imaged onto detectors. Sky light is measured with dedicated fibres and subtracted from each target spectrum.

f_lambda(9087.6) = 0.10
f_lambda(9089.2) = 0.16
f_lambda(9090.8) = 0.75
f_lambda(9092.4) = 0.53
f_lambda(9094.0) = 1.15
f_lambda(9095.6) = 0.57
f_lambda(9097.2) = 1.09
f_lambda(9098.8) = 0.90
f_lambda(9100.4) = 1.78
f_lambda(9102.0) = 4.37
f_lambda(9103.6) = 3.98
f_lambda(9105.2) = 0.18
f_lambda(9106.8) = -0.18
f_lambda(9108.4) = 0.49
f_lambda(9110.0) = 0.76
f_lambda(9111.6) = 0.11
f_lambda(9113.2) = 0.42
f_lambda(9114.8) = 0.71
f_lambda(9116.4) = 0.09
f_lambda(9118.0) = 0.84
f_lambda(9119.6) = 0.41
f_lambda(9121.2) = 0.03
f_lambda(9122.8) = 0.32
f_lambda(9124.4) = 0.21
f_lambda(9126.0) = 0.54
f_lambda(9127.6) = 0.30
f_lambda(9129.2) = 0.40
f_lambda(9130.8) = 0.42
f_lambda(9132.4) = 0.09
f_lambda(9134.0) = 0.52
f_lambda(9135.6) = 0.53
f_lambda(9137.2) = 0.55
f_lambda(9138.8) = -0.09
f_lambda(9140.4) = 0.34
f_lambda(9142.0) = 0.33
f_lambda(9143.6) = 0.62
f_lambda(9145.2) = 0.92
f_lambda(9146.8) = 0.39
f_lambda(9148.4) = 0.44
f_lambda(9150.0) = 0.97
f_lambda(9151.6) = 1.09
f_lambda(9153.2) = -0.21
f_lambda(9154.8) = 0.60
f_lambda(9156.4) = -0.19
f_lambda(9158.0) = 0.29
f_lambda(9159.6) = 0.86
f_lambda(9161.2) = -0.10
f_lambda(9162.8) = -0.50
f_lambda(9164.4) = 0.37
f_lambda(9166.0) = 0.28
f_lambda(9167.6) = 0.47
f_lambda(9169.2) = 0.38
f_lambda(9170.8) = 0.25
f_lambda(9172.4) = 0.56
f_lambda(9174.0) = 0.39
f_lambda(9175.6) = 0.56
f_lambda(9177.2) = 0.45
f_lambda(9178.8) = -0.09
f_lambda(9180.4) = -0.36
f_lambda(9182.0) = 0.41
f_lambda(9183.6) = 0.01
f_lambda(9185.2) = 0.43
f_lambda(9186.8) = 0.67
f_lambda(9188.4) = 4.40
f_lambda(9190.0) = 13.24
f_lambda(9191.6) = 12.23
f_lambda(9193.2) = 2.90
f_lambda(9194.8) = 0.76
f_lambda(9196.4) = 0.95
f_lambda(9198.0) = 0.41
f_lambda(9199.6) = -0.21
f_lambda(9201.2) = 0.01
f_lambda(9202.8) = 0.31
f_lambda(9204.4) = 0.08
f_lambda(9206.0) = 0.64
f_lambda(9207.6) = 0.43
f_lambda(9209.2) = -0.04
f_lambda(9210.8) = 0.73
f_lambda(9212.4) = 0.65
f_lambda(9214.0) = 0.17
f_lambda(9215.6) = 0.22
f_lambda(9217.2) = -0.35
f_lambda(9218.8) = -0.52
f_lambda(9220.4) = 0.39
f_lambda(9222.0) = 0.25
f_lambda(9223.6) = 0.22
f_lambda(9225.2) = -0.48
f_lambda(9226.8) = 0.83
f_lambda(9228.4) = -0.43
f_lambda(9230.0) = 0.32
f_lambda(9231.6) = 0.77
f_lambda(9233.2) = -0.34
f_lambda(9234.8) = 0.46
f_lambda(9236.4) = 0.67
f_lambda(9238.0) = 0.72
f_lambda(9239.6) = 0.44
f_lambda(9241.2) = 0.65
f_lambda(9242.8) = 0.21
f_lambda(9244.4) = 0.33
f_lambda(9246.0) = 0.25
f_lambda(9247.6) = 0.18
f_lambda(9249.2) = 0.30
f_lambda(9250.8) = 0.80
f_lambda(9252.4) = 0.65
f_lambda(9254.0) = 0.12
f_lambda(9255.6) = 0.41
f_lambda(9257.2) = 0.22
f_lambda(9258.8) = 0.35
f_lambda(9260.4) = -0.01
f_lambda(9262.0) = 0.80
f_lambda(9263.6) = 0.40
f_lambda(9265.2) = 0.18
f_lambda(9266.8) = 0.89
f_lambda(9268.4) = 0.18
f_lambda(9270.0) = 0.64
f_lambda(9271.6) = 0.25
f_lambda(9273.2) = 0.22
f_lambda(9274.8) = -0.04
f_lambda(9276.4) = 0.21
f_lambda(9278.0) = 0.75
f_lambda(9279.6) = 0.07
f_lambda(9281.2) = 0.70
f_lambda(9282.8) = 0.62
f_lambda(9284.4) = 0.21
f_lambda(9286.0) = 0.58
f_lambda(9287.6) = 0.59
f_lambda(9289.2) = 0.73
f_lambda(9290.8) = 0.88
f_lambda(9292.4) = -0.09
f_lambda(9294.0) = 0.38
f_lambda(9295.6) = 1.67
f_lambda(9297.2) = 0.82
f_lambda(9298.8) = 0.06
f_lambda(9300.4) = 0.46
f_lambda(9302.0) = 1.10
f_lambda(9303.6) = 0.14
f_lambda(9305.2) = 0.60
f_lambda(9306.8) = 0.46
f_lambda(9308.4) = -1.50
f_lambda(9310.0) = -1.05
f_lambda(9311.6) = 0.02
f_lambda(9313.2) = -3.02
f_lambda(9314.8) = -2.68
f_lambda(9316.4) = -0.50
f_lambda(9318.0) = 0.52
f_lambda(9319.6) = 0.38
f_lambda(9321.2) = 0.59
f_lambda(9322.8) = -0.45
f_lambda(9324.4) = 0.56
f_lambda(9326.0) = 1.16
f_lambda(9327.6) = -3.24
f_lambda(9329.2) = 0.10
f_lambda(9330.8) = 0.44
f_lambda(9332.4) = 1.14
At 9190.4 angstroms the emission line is [O III]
